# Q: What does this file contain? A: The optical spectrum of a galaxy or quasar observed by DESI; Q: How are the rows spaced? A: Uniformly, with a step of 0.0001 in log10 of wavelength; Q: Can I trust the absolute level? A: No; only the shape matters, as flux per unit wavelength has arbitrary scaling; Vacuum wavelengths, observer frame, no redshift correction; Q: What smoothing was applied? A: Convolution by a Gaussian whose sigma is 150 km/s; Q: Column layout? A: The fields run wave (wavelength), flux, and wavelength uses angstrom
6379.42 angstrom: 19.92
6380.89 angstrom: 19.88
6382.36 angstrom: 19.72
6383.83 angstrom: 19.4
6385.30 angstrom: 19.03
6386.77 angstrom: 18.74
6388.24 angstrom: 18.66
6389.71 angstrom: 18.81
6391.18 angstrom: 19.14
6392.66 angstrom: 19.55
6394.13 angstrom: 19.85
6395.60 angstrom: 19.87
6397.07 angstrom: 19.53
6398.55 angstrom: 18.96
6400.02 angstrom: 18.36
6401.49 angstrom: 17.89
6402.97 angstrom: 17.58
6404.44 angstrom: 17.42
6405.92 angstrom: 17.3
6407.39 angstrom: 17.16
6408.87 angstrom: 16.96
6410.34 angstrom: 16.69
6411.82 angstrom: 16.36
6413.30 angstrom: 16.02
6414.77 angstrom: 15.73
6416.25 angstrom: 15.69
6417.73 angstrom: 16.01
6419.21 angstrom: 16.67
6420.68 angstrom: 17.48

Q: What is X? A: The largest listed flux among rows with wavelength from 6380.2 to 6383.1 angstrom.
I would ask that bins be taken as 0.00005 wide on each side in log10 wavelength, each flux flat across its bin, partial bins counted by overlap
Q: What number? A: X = 19.88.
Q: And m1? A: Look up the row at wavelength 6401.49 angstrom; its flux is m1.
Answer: 17.89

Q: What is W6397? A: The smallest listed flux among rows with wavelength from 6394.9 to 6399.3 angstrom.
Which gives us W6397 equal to 18.96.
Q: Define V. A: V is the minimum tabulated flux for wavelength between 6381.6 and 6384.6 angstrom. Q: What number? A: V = 19.4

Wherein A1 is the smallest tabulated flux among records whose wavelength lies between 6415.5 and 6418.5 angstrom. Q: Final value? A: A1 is 15.69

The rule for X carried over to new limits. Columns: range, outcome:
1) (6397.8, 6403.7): 18.96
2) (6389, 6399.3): 19.87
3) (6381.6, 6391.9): 19.72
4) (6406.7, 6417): 17.16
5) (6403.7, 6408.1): 17.42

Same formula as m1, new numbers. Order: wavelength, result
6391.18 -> 19.14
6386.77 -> 18.74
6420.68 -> 17.48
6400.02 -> 18.36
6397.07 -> 19.53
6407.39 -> 17.16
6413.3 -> 16.02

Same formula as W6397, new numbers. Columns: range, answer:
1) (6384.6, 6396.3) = 18.66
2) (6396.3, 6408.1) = 17.16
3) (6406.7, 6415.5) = 15.73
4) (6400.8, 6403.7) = 17.58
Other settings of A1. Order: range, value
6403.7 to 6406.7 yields 17.3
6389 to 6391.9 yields 18.81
